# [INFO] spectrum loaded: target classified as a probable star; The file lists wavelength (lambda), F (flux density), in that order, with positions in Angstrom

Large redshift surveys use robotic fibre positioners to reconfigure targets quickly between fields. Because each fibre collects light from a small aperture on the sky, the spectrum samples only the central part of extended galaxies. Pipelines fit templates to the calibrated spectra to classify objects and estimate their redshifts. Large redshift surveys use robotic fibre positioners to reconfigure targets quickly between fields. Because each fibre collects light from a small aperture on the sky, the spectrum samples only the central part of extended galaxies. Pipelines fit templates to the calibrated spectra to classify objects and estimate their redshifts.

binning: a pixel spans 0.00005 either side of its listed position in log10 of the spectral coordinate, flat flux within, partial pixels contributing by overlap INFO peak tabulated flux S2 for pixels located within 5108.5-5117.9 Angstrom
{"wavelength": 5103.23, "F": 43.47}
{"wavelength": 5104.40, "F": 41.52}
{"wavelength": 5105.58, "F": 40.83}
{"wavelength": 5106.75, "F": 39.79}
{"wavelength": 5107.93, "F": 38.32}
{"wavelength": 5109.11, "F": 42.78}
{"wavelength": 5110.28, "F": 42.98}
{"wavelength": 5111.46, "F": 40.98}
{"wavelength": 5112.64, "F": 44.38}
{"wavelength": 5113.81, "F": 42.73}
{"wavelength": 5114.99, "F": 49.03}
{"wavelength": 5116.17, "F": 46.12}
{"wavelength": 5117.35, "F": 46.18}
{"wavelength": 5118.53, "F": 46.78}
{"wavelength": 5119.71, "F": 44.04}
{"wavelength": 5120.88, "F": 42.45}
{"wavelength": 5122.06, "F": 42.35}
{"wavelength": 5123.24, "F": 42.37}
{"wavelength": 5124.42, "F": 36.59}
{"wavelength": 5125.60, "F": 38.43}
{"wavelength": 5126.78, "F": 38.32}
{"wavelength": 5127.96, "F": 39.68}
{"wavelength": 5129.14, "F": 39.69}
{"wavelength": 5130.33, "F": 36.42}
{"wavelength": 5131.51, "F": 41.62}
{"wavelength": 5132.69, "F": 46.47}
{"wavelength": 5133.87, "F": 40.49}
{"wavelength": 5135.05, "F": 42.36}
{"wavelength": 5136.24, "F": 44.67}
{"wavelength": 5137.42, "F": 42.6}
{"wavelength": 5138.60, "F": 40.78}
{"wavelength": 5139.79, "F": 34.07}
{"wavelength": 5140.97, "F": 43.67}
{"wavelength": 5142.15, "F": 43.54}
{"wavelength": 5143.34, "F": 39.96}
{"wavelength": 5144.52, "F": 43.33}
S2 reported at 49.03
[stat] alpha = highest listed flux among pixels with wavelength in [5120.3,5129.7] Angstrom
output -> 42.45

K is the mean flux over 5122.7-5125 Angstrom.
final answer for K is 39.4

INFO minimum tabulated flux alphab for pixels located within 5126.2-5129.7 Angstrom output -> 38.32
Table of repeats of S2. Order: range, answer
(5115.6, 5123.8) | 46.78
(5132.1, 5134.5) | 46.47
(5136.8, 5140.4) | 42.6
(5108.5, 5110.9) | 42.98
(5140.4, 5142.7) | 43.67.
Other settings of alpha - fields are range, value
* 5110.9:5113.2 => 44.38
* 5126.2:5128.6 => 39.68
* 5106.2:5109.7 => 42.78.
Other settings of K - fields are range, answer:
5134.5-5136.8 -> 43.4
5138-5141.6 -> 39.6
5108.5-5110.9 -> 42.8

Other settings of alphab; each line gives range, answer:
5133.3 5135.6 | 40.49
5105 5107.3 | 39.79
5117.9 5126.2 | 36.59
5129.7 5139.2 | 36.42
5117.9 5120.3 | 44.04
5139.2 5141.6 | 34.07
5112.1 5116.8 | 42.73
